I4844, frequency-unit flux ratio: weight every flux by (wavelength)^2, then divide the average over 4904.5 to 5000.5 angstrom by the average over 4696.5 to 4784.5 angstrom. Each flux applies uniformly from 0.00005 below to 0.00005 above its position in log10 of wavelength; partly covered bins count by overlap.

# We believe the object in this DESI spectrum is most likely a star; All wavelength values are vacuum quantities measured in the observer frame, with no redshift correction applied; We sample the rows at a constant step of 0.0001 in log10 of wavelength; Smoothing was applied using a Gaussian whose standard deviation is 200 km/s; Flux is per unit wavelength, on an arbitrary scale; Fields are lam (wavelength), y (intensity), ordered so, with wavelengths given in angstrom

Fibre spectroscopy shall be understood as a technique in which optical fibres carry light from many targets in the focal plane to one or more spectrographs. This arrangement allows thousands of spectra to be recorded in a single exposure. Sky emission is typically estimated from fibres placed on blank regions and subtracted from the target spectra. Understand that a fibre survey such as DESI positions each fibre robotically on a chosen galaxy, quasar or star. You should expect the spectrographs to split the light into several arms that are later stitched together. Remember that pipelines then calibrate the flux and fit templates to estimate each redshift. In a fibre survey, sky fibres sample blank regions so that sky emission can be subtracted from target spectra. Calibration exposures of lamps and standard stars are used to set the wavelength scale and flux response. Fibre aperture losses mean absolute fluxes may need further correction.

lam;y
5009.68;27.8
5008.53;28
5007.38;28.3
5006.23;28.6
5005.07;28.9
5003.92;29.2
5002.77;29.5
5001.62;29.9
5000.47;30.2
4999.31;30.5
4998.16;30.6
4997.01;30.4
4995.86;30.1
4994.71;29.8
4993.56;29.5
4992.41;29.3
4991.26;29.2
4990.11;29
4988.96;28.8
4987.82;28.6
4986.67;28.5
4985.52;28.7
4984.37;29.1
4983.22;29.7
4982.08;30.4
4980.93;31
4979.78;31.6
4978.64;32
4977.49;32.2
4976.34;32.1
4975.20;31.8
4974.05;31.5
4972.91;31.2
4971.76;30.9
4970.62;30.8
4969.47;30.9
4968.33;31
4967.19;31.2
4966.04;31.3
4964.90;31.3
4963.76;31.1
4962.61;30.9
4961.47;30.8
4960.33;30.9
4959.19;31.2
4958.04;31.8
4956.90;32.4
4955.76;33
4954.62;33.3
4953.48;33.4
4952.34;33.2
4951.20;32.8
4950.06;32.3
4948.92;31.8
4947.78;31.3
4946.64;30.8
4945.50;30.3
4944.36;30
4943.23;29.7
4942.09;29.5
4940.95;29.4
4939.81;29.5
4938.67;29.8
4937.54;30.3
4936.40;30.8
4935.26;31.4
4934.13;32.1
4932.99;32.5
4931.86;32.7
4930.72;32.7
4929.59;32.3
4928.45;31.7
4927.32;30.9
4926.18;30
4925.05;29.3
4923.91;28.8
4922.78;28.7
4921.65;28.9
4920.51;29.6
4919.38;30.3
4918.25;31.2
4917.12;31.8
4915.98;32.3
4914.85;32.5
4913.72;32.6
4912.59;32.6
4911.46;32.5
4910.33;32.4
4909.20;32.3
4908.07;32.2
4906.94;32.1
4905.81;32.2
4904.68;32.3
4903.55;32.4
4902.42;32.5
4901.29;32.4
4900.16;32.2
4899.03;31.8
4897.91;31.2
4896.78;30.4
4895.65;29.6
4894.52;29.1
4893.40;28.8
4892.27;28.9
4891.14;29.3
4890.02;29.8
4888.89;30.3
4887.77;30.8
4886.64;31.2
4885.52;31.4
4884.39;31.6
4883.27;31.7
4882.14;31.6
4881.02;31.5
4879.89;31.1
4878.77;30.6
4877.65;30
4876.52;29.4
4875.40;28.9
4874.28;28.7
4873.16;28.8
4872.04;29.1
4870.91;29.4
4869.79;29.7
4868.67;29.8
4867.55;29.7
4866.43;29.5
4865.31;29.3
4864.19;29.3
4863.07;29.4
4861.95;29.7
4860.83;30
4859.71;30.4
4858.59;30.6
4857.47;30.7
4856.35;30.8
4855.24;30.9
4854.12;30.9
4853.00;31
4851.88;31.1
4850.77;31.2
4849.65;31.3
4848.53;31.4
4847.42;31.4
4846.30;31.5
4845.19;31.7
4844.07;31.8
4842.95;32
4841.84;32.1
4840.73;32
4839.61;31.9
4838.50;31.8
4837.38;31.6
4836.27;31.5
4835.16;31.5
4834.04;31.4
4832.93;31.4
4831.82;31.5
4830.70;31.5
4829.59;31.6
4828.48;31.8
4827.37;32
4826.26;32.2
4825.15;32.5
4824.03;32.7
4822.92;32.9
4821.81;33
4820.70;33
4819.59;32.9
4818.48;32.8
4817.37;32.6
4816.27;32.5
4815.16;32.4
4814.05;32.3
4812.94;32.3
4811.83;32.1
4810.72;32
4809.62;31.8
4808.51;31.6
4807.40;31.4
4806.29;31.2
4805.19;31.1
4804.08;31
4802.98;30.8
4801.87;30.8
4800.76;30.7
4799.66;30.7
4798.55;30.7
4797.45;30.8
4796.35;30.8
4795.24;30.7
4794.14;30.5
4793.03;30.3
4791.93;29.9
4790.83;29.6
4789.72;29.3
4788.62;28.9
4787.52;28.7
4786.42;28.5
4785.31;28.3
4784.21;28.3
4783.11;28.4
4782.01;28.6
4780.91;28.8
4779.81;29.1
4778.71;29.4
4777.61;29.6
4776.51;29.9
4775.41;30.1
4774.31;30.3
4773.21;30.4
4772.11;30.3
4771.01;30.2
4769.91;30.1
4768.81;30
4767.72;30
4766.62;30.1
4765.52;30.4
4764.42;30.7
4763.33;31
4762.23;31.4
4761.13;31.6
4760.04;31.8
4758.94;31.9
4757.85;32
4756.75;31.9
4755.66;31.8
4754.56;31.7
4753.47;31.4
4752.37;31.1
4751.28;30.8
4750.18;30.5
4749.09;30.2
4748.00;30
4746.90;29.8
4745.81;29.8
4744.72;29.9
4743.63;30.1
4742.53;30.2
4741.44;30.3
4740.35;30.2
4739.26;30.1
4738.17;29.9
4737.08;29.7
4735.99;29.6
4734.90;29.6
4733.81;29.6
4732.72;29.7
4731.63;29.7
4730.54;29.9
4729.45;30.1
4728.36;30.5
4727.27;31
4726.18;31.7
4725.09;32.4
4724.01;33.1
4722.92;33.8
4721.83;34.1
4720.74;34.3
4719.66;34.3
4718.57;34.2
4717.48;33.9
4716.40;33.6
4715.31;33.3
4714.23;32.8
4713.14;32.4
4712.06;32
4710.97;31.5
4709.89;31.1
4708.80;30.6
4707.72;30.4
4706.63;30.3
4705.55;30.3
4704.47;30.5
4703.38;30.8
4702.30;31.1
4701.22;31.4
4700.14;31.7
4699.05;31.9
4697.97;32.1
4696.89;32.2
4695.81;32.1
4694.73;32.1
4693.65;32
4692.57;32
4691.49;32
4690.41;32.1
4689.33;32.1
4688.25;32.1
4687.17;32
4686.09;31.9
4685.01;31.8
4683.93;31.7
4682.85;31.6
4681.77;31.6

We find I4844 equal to 1.09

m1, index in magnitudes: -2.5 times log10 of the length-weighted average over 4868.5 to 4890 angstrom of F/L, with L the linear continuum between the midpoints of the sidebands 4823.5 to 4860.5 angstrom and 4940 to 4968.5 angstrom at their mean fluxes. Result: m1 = 0.04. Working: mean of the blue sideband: 31.5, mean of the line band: 30.3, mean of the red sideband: 31.4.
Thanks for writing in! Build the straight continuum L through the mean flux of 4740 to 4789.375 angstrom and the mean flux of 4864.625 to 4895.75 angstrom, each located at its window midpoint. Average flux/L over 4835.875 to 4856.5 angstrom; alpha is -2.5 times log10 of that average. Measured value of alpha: -0.05 mag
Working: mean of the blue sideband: 30.2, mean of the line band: 31.5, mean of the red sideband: 30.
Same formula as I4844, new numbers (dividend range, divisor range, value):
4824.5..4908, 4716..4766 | 1.04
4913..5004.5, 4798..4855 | 1.02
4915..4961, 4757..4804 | 1.10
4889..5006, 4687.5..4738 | 1.07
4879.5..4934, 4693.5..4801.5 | 1.08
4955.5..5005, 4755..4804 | 1.10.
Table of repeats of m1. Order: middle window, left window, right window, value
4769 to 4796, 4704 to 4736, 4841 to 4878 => 0.06 mag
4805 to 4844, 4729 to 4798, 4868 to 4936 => -0.05 mag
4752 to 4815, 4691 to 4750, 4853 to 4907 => 0.02 mag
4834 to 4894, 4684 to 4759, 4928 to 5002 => 0.02 mag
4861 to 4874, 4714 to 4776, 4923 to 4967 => 0.06 mag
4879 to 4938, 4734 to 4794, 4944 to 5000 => -0.02 mag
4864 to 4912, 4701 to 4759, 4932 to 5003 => 0.01 mag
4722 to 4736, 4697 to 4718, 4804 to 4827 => 0.03 mag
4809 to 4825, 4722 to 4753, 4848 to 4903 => -0.07 mag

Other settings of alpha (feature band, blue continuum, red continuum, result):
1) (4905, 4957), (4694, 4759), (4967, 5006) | -0.032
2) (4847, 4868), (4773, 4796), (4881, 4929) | -0.002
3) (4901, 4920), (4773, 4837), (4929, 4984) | -0.032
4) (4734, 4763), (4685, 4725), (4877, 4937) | 0.045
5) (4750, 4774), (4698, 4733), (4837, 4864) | 0.022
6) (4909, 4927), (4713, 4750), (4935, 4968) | 0.009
